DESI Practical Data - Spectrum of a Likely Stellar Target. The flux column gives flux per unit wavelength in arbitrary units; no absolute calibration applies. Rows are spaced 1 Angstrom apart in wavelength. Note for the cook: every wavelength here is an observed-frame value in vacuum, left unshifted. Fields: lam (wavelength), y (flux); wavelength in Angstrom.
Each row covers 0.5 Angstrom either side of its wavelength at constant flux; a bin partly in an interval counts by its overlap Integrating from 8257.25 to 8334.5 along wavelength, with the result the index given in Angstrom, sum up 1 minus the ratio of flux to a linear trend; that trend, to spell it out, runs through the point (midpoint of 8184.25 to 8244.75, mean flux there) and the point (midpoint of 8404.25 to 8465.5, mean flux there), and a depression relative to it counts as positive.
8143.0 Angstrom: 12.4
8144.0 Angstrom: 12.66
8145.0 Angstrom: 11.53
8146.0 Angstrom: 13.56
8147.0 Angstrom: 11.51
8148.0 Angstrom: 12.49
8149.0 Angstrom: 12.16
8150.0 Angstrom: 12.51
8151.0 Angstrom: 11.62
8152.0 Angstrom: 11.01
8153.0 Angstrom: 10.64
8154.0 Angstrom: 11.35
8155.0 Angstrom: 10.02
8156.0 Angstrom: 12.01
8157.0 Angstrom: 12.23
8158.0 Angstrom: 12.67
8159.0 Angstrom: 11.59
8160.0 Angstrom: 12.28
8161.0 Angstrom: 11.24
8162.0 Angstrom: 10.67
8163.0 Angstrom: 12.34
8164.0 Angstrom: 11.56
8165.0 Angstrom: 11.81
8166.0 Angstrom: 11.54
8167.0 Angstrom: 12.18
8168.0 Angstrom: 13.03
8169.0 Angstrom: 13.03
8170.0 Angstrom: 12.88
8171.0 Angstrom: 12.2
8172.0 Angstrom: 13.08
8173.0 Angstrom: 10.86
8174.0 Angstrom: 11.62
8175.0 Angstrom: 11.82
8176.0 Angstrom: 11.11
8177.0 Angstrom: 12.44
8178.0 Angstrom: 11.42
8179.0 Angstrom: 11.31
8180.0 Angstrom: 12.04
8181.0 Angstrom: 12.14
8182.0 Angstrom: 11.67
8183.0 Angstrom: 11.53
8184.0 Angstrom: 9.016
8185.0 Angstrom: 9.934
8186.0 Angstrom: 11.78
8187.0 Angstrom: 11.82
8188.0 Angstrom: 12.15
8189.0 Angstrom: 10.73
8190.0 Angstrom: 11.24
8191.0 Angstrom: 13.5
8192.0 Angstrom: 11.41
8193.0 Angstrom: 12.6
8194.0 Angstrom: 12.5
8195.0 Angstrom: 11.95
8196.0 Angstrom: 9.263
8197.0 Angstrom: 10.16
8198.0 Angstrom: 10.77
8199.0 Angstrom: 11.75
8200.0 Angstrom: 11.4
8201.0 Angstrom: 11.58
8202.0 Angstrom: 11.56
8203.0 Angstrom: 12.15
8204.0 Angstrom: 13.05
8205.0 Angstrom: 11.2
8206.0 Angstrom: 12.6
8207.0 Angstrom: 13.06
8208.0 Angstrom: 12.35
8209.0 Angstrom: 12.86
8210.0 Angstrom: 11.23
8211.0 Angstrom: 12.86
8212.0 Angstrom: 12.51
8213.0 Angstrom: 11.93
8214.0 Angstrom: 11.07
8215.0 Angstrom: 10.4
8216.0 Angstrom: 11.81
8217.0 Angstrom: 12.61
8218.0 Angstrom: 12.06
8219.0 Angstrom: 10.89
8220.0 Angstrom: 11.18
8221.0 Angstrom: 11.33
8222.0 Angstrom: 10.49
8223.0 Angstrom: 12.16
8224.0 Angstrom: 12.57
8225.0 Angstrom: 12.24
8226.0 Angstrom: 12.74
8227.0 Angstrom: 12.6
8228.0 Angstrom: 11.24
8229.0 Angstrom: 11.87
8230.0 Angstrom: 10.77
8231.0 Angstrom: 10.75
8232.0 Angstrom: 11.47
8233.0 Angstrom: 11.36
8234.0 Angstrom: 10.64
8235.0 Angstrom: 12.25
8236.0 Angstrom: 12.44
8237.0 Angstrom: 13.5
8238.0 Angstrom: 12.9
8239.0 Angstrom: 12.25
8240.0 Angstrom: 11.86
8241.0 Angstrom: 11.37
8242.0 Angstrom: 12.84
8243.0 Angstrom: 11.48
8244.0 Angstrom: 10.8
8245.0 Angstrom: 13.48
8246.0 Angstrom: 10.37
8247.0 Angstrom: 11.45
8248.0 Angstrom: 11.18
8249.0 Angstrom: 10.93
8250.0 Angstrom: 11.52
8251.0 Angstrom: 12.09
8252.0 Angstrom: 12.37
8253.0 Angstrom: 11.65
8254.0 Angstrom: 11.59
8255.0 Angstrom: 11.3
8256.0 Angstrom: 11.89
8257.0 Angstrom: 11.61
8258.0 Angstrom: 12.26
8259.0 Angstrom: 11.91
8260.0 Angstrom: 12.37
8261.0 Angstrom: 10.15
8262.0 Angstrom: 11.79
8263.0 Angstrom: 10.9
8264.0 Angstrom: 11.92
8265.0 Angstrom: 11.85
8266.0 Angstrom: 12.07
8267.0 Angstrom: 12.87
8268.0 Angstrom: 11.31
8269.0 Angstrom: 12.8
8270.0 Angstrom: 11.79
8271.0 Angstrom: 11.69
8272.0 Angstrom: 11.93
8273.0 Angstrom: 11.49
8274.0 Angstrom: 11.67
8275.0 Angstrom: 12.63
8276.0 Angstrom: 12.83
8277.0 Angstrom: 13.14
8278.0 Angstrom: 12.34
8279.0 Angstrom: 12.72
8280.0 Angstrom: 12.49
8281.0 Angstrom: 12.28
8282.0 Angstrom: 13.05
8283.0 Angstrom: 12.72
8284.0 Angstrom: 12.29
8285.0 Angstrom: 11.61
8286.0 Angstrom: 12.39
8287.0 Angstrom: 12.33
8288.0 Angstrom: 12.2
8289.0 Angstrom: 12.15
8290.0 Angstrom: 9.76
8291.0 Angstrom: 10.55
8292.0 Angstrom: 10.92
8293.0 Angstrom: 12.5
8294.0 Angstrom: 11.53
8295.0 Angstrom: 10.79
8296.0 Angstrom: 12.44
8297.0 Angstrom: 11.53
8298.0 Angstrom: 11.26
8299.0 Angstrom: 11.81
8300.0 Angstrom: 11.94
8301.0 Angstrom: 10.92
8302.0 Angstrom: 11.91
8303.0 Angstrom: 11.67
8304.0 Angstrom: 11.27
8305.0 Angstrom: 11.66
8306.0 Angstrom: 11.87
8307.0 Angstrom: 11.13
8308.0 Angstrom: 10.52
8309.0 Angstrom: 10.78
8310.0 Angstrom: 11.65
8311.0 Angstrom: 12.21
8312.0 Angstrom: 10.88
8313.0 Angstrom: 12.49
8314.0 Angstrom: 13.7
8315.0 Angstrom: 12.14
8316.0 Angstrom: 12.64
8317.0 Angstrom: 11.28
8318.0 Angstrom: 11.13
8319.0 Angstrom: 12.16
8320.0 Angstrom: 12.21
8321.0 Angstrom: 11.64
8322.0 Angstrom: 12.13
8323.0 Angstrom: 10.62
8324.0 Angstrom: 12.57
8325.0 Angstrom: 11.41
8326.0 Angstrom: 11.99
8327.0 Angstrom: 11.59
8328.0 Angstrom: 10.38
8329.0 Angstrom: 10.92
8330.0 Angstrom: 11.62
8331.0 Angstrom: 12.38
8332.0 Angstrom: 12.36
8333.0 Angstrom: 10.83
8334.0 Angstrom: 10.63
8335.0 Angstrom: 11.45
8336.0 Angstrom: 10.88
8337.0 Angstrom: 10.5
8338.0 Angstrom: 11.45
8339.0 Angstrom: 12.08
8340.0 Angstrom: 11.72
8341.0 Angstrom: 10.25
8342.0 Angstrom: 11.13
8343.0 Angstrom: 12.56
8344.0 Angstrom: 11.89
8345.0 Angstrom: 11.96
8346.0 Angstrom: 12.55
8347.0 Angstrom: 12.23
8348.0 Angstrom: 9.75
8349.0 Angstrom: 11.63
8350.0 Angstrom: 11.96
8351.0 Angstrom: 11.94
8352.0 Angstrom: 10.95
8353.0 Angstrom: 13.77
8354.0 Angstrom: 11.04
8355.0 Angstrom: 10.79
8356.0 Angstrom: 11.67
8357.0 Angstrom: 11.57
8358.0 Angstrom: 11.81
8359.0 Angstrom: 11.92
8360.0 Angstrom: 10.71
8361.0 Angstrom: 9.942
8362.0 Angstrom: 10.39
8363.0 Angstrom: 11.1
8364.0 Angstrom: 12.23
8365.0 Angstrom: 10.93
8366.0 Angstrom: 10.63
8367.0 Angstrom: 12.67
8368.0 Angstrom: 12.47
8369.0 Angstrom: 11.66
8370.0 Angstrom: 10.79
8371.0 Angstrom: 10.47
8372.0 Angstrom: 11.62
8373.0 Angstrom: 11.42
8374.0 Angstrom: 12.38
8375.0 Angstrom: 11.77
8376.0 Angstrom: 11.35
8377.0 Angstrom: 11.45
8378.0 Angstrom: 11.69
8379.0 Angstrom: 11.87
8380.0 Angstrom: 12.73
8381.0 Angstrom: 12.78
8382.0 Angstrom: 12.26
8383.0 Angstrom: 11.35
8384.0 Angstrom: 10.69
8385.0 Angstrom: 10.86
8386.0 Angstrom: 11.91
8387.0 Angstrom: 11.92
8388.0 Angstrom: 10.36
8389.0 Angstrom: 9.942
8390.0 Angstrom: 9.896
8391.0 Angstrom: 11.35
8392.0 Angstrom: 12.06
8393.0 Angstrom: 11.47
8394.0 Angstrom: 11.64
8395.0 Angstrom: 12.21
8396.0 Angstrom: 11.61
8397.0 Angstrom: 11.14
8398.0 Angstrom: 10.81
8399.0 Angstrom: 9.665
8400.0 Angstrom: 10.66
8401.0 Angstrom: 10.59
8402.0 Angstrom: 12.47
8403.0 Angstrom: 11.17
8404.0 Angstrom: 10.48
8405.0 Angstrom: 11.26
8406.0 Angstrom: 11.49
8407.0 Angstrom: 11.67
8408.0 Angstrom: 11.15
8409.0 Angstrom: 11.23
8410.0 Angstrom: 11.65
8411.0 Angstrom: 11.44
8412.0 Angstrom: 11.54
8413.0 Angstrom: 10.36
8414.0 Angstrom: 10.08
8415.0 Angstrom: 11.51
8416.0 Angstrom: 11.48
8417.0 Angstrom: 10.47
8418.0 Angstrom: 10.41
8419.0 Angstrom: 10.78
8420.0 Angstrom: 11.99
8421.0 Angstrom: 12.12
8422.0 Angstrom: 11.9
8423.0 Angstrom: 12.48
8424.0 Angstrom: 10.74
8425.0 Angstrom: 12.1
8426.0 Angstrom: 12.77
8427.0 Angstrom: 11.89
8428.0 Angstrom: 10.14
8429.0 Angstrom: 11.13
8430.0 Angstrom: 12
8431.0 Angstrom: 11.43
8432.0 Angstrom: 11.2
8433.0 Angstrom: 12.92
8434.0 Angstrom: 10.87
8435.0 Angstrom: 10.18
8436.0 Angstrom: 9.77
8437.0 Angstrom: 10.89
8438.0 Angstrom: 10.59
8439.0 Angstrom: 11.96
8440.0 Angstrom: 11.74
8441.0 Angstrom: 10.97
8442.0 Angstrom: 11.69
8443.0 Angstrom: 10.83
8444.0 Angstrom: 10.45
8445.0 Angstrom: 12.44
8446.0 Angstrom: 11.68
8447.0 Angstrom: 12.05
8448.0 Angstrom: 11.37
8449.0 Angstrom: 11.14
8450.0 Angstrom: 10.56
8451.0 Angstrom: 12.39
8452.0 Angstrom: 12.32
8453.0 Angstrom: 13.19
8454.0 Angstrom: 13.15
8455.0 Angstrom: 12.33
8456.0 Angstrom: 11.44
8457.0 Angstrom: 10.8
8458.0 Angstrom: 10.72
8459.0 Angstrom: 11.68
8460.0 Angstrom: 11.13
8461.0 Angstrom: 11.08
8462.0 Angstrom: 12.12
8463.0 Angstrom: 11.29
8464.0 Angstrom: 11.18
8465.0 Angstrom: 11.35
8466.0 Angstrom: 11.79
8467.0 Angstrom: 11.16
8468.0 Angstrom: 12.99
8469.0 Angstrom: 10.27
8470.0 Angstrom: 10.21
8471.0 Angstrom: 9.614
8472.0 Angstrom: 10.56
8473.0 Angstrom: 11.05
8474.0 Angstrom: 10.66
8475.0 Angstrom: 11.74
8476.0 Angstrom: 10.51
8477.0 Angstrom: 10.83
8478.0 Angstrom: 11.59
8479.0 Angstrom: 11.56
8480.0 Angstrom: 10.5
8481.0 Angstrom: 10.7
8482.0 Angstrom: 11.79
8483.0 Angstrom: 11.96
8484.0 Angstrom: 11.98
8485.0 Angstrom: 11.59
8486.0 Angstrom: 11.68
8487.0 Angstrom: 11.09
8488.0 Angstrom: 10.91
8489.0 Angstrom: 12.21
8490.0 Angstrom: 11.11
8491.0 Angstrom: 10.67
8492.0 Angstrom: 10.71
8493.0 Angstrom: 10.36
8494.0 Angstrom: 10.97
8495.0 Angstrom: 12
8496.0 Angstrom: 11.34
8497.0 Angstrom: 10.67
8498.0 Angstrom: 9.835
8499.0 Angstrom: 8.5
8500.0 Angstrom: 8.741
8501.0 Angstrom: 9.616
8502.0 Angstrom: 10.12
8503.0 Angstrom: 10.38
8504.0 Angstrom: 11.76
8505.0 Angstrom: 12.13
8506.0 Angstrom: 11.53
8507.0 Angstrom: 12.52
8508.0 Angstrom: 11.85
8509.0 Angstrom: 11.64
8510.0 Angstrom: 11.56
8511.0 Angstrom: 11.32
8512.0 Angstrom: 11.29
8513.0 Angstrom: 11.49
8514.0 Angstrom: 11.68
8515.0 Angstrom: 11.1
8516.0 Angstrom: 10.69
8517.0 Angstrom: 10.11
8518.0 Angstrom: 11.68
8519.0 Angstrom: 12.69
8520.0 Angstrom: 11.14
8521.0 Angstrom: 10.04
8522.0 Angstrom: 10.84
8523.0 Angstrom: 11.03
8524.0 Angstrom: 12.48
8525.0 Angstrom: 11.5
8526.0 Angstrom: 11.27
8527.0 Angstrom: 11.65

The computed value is -1.1 Angstrom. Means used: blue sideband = 11.8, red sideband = 11.4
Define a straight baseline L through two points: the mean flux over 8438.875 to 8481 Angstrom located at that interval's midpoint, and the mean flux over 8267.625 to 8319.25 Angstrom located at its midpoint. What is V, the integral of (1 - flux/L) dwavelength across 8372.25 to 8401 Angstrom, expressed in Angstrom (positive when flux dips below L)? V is 0.5 Angstrom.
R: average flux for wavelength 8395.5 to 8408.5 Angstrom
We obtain 11.1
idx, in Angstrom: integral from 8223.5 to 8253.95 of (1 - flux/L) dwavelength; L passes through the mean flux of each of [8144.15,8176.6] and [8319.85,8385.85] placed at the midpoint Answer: -0.22 Angstrom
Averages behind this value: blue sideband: 11.9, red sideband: 11.5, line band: 11.8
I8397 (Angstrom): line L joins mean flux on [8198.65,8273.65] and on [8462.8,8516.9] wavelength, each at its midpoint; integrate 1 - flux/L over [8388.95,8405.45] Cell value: 0.3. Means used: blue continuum 11.8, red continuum 11.1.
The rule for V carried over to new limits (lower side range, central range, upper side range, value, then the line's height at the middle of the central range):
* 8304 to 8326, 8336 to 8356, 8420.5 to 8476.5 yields 0.17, 11.7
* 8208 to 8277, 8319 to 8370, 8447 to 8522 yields 0.25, 11.6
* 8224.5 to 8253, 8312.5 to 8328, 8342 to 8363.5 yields -0.43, 11.6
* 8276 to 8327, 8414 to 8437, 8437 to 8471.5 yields 0.37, 11.5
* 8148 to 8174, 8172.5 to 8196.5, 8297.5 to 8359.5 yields 0.68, 11.8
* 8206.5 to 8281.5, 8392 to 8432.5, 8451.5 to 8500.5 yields 0.19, 11.4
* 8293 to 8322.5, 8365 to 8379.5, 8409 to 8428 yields -0.05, 11.5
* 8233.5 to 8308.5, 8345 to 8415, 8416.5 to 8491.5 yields 1.06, 11.6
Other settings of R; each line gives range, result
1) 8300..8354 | 11.6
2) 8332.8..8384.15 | 11.5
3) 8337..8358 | 11.6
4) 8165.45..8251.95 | 11.8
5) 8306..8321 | 11.8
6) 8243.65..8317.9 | 11.8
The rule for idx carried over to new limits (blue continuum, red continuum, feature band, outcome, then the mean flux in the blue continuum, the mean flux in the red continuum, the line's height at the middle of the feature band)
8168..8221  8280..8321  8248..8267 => 0.1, 11.7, 11.8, 11.8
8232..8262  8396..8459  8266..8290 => -1.1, 11.8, 11.4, 11.7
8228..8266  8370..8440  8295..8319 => -0.2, 11.7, 11.3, 11.6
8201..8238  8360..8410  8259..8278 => -0.4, 11.9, 11.3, 11.7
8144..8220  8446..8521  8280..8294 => -0.4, 11.8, 11.2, 11.6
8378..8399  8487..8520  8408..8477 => -0.7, 11.4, 11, 11.2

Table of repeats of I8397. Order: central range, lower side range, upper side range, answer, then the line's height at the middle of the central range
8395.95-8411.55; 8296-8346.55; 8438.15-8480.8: 0.4 Angstrom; 11.5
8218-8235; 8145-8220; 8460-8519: 0.2 Angstrom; 11.7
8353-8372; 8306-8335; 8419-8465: 0.4 Angstrom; 11.6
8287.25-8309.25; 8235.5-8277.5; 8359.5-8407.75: 0.5 Angstrom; 11.7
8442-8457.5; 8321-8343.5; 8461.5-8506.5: -0.9 Angstrom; 11.1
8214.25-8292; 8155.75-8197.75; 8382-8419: -2.2 Angstrom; 11.5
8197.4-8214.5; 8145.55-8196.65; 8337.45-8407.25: -0.4 Angstrom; 11.7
